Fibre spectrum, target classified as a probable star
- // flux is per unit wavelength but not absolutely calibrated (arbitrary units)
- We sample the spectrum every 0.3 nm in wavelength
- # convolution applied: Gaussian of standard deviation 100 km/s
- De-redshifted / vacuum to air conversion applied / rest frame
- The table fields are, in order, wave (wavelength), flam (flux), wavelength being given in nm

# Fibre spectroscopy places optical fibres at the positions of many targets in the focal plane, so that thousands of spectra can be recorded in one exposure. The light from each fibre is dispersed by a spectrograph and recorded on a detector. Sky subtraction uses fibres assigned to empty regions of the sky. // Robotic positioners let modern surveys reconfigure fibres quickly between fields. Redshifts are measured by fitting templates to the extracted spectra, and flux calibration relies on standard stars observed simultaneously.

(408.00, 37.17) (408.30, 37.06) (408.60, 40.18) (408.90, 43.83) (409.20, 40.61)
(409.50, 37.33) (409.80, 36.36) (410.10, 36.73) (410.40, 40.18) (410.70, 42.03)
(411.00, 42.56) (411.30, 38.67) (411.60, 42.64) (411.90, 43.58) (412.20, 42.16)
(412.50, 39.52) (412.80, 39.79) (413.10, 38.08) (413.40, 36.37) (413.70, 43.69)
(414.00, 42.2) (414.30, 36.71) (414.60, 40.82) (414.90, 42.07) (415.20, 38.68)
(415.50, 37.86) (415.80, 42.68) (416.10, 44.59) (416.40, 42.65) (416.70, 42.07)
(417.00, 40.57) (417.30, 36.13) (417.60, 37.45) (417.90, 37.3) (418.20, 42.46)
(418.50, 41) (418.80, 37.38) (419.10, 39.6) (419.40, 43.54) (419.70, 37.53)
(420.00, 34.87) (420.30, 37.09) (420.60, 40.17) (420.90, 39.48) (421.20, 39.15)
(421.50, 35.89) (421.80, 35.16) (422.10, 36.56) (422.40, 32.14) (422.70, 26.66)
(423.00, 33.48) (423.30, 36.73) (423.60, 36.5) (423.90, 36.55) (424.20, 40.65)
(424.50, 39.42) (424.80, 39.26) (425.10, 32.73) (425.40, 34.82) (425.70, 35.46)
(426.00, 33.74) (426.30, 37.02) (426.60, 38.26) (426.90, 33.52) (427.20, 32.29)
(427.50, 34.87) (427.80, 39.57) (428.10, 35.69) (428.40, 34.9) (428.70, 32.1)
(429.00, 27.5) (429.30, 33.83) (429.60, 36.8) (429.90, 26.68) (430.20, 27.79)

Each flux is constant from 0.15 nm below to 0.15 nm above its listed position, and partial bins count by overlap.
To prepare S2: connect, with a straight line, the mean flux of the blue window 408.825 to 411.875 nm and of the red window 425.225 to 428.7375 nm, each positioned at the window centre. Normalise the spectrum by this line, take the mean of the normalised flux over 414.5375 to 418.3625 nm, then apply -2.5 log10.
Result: -0.06 mag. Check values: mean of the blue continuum 40.1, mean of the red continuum 35.3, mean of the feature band 40.4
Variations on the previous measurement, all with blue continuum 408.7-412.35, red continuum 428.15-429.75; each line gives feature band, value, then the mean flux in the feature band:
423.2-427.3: -0.048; 36.3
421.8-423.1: 0.105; 32.5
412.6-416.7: -0.045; 40.5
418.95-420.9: -0.059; 38.9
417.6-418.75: -0.060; 39.6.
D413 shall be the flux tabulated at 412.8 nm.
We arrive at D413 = 39.79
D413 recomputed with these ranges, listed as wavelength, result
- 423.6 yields 36.5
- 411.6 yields 42.64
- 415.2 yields 38.68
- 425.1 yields 32.73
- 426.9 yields 33.52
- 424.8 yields 39.26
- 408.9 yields 43.83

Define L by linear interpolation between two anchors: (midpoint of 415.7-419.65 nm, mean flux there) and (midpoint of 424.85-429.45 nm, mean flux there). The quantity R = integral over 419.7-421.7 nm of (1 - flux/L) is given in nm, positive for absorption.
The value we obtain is 0.05 nm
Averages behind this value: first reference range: 40.5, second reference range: 34.5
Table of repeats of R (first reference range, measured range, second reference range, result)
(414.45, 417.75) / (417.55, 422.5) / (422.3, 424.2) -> -0.14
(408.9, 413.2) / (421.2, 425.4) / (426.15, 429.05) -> 0.07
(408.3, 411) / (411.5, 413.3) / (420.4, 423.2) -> -0.10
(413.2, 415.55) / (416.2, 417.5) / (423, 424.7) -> -0.04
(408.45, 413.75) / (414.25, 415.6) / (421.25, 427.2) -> -0.02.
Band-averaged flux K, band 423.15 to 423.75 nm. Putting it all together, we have 36.6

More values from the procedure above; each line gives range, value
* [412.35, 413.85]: 39.5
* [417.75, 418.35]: 39.9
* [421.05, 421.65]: 37.5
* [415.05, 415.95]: 39.7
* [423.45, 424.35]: 37.9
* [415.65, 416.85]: 43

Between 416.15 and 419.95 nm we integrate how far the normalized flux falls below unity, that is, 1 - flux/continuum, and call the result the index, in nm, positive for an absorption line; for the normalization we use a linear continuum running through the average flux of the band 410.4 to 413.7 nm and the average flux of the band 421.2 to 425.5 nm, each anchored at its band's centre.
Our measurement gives -0.18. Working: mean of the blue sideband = 40.7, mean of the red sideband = 35.6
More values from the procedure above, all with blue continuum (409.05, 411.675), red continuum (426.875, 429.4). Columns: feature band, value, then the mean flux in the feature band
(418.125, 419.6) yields -0.15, 40.6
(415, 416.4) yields -0.12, 41.2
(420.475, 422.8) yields 0.01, 35.8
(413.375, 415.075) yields -0.10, 40.6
